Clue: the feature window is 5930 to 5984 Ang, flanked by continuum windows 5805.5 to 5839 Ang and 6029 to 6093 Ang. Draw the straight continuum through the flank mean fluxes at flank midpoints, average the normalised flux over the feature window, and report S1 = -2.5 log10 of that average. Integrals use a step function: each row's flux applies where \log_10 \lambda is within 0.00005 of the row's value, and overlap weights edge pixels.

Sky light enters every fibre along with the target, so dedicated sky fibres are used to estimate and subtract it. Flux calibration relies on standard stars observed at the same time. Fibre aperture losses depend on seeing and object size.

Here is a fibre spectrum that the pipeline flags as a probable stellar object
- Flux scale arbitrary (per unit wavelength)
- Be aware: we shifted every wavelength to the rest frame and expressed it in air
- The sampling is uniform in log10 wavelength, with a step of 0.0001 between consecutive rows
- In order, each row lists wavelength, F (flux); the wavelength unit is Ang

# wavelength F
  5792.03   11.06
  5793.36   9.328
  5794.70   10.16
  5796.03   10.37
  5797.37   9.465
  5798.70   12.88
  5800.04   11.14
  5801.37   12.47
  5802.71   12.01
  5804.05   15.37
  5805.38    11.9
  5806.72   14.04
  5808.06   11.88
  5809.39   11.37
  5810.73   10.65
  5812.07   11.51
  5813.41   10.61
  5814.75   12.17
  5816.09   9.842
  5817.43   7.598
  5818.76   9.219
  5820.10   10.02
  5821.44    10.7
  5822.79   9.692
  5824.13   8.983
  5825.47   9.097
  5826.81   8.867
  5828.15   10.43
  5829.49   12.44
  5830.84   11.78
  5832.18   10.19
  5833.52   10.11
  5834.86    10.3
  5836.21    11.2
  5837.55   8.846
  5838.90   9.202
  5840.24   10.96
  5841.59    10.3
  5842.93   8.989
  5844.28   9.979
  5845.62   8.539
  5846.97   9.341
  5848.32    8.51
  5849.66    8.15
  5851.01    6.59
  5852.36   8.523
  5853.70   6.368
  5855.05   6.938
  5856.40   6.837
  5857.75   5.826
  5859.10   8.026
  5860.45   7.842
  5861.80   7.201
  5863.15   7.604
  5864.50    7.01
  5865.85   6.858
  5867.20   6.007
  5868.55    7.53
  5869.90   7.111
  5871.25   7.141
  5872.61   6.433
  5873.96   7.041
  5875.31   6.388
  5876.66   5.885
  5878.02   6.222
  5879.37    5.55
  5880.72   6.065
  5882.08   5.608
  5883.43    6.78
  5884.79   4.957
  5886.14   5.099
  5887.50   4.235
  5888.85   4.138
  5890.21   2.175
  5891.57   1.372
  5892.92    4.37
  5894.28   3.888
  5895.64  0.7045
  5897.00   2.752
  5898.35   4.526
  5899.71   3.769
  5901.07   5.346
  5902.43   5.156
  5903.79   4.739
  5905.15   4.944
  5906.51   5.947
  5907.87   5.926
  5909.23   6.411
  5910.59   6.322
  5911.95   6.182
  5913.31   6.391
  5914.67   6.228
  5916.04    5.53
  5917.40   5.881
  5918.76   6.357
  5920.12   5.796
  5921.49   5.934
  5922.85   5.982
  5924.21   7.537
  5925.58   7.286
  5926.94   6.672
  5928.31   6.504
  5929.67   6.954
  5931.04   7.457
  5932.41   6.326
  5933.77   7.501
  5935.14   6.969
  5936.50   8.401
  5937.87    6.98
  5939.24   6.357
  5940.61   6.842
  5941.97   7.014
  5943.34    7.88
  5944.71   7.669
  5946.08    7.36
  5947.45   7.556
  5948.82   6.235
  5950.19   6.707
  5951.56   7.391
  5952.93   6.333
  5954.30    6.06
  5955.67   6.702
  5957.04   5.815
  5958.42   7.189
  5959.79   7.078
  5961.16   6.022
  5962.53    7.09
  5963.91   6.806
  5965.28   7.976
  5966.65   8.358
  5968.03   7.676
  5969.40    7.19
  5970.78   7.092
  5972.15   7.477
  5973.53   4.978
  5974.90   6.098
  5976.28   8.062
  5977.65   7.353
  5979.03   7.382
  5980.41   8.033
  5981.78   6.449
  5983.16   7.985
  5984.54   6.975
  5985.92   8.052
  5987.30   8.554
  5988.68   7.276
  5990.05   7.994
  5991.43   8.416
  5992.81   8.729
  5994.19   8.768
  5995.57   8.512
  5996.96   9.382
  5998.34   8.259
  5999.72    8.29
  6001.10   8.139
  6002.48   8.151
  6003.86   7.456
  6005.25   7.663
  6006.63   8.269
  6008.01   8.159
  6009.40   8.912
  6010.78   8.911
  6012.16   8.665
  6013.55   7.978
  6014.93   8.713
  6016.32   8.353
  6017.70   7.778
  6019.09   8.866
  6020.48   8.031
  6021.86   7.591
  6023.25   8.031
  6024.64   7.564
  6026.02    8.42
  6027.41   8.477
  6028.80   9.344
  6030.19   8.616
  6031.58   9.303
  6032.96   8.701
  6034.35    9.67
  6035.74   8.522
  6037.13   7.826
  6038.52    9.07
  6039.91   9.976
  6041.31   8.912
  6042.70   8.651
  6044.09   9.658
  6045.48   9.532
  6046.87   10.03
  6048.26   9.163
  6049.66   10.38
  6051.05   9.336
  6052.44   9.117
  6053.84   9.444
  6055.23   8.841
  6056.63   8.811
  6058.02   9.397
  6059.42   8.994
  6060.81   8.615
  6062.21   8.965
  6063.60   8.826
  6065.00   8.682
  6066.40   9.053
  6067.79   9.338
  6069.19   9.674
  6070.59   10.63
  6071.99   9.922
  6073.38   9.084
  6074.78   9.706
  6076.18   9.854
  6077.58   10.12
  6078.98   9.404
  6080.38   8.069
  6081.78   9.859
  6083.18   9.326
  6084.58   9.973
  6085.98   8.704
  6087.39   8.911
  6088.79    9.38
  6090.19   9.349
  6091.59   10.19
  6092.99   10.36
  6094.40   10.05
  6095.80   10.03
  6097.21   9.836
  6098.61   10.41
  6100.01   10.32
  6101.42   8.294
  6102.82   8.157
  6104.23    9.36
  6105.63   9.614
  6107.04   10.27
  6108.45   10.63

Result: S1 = 0.355 mag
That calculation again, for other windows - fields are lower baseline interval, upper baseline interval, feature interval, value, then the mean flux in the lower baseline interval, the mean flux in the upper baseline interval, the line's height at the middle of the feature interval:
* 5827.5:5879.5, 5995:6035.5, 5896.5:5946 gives 0.307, 8.23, 8.42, 8.31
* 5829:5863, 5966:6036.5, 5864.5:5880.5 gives 0.310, 8.88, 8.07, 8.74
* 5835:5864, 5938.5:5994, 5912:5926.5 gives 0.217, 8.39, 7.22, 7.69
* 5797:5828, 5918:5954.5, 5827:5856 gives 0.072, 10.9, 6.9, 9.99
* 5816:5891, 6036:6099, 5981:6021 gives 0.093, 7.88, 9.4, 8.93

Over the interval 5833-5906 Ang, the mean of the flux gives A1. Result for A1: 6.58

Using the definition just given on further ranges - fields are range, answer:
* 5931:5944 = 7.16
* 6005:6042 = 8.54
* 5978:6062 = 8.55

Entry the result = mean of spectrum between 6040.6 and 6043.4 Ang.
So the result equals 8.77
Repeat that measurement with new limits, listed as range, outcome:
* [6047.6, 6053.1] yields 9.5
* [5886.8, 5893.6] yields 3.26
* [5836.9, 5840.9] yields 9.67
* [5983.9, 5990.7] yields 7.78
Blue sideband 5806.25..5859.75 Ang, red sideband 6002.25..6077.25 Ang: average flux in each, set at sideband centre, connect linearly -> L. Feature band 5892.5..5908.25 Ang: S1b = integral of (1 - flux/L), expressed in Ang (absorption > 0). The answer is 8.5 Ang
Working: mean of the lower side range 9.6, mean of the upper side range 8.89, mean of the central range 4.31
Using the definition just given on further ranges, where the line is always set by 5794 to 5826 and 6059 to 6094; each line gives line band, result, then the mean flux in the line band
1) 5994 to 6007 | 2.1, 8.27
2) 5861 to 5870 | 3.0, 7.06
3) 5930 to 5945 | 4.4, 7.2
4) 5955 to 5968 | 3.9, 7.04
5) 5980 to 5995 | 3.0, 7.94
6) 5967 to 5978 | 3.3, 7.02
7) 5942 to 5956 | 4.4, 7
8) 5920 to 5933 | 4.5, 6.68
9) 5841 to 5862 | 5.3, 8.01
